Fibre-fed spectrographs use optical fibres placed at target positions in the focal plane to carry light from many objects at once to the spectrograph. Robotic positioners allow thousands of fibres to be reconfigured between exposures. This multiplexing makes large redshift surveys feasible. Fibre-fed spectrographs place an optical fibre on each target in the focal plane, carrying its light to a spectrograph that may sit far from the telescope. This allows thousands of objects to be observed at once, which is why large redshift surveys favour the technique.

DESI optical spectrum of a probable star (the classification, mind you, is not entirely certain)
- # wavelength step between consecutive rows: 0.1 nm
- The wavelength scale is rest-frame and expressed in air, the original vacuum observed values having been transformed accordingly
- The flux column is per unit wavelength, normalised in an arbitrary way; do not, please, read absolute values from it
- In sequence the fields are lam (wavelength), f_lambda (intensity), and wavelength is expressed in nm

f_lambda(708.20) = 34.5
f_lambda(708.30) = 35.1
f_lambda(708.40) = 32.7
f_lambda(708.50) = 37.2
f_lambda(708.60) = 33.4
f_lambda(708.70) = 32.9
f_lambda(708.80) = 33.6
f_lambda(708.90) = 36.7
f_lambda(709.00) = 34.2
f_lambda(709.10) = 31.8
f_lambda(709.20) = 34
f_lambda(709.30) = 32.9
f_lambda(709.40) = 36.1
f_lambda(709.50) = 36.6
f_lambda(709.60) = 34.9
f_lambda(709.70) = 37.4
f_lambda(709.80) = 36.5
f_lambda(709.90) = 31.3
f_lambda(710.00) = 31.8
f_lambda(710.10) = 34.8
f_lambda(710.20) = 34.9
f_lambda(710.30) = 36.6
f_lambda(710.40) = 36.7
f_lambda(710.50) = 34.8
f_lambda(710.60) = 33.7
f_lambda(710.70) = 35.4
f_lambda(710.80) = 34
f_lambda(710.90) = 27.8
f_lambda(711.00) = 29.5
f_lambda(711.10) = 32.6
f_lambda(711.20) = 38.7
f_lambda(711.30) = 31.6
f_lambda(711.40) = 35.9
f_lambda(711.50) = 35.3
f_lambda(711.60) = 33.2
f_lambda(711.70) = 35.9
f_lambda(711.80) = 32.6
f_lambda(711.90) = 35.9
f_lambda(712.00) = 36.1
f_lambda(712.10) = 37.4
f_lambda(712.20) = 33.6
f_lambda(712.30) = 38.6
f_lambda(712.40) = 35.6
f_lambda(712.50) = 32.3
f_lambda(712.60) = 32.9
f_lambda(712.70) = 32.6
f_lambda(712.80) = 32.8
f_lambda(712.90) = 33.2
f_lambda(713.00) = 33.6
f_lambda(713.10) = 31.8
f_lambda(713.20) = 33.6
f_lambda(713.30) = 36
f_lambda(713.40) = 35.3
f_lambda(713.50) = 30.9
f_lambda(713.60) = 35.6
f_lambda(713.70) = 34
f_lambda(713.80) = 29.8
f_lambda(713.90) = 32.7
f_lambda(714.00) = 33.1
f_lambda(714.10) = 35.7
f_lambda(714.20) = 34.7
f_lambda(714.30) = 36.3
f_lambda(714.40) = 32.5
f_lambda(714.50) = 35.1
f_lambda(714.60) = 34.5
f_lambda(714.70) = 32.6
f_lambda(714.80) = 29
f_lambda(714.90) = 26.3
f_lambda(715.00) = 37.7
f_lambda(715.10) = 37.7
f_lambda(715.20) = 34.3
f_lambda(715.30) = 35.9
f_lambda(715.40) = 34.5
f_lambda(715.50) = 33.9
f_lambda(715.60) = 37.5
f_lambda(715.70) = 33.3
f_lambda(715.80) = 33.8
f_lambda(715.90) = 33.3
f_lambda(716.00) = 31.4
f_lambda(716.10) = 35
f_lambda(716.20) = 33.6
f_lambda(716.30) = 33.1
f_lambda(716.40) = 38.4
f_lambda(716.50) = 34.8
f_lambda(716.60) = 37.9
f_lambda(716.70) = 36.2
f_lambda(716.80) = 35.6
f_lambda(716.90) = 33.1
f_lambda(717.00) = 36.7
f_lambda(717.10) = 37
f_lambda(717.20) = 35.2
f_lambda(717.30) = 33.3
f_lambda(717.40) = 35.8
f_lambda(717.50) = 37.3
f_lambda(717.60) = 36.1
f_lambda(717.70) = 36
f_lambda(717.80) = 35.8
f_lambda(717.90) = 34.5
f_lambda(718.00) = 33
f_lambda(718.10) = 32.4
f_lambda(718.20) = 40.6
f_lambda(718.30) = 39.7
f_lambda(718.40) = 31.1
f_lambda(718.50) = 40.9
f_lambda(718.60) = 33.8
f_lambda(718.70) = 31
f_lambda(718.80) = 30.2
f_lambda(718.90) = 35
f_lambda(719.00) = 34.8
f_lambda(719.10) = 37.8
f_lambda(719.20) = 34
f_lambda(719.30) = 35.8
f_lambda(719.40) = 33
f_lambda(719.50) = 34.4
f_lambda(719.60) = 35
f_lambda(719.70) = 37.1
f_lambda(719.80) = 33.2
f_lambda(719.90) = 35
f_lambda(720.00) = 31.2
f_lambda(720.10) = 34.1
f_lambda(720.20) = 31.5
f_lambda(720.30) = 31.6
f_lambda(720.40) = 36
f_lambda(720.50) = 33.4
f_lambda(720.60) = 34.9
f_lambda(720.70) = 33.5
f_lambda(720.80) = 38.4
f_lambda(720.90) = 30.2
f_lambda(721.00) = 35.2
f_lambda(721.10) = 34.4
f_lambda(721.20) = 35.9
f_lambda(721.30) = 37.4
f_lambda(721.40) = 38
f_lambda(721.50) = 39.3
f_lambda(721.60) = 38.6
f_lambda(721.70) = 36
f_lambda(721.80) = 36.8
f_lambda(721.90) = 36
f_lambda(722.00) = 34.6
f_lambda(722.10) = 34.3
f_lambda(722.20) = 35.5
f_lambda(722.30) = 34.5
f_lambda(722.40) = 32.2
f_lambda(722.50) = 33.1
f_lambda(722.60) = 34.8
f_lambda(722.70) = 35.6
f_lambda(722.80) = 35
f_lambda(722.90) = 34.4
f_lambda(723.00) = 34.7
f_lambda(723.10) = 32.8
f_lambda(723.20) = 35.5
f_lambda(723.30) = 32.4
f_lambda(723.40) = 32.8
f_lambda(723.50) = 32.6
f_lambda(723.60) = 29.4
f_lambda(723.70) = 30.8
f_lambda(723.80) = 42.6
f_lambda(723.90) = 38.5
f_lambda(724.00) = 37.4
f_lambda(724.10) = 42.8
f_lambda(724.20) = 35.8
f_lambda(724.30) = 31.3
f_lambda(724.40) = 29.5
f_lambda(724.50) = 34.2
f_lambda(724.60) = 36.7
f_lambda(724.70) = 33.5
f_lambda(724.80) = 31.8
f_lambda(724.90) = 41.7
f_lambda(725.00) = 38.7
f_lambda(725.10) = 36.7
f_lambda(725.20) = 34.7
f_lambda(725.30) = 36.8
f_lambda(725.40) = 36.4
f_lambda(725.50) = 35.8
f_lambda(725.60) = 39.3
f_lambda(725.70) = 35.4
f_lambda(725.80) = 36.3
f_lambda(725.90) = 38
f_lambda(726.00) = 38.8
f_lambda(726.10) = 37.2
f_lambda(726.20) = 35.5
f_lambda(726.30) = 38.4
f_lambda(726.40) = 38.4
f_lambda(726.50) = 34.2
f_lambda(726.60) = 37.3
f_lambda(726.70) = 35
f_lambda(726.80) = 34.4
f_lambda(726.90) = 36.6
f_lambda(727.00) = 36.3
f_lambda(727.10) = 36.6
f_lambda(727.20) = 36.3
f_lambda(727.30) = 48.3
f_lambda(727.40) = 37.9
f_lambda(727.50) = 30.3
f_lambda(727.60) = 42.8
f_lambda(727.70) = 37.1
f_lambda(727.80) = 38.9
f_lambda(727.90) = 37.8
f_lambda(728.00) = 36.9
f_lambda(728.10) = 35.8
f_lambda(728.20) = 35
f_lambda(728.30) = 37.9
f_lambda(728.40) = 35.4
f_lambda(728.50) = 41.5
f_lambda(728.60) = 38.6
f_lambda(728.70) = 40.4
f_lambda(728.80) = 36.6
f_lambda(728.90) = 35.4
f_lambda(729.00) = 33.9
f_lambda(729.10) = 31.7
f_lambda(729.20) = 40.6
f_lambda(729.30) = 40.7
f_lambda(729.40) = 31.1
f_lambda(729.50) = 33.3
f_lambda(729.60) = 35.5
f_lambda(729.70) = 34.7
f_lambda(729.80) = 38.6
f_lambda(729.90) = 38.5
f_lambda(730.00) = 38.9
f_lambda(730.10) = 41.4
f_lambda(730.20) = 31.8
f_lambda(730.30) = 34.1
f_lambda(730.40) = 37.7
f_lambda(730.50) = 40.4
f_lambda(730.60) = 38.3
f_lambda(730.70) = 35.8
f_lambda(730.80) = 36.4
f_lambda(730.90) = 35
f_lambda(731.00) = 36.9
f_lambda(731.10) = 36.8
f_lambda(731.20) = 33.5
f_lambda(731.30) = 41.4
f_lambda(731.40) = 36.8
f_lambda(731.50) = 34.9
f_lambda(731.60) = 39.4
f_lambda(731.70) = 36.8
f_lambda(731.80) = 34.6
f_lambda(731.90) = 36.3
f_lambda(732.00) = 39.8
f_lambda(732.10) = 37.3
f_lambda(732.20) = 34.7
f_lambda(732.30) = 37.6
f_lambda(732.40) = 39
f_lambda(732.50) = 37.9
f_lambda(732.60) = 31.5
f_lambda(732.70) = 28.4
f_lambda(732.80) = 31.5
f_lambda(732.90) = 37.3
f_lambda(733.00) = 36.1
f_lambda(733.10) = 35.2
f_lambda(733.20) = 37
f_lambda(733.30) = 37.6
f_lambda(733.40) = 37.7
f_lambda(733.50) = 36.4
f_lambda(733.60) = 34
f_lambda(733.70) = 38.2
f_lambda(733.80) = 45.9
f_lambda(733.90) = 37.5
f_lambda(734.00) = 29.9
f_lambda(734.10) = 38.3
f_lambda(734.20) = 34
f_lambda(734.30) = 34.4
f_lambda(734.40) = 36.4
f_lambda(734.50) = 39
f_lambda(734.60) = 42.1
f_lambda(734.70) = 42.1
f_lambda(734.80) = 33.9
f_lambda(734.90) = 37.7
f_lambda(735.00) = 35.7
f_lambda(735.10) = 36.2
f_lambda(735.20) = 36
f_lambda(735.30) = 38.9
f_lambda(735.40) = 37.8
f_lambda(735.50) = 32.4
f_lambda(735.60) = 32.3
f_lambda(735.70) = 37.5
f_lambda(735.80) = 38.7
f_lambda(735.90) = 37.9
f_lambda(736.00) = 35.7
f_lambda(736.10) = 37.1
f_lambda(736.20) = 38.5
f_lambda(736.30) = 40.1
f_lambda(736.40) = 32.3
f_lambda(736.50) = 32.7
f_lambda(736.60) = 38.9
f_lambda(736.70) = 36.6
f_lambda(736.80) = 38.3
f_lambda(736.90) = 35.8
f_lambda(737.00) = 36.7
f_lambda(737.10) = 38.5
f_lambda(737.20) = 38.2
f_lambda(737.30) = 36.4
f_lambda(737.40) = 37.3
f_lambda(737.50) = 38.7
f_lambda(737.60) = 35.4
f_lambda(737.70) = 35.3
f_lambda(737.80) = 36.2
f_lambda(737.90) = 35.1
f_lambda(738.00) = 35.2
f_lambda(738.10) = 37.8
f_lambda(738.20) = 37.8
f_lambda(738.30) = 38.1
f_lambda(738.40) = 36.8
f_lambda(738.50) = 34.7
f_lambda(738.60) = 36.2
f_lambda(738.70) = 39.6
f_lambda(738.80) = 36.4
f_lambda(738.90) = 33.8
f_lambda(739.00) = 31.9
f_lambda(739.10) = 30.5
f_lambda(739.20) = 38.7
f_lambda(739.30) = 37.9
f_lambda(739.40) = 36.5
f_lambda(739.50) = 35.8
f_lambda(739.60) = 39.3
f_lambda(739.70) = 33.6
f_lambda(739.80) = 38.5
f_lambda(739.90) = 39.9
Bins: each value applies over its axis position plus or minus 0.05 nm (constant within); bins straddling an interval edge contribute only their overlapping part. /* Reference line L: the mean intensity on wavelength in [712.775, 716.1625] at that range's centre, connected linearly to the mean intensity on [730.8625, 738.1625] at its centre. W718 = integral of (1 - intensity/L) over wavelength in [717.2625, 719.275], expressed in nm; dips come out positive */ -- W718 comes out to -0.05 nm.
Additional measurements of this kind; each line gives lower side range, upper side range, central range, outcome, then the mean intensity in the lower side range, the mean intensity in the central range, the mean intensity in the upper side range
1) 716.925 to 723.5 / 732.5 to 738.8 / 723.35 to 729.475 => -0.166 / 34.9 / 36.5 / 36.6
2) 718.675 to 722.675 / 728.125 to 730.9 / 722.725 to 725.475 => 0.027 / 34.7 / 35.2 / 36.8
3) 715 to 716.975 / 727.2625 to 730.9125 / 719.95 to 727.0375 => 0.164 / 35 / 35.4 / 37.1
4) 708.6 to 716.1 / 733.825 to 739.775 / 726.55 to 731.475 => -0.169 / 34.1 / 37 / 36.5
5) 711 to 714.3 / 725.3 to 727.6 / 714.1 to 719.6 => 0.040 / 34.1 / 34.8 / 37.1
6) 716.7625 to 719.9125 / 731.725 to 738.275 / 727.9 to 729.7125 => -0.021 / 35.1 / 36.5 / 36.6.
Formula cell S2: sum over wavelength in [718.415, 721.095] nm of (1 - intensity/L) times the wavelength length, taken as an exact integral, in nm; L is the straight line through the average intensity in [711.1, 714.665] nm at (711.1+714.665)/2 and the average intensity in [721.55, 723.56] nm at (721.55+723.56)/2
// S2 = 0.02 nm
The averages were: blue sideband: 34.2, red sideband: 34.6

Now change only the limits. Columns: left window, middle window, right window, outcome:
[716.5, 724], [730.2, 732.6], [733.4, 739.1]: -0.04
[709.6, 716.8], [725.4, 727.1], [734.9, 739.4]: -0.06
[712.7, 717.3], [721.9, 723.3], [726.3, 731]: 0.05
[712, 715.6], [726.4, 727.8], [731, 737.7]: -0.06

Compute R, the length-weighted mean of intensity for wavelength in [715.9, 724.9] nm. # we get 34.9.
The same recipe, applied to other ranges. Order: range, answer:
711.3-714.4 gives 34.2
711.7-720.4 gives 34.5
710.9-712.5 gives 34.5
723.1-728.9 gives 36.5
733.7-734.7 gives 37.8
